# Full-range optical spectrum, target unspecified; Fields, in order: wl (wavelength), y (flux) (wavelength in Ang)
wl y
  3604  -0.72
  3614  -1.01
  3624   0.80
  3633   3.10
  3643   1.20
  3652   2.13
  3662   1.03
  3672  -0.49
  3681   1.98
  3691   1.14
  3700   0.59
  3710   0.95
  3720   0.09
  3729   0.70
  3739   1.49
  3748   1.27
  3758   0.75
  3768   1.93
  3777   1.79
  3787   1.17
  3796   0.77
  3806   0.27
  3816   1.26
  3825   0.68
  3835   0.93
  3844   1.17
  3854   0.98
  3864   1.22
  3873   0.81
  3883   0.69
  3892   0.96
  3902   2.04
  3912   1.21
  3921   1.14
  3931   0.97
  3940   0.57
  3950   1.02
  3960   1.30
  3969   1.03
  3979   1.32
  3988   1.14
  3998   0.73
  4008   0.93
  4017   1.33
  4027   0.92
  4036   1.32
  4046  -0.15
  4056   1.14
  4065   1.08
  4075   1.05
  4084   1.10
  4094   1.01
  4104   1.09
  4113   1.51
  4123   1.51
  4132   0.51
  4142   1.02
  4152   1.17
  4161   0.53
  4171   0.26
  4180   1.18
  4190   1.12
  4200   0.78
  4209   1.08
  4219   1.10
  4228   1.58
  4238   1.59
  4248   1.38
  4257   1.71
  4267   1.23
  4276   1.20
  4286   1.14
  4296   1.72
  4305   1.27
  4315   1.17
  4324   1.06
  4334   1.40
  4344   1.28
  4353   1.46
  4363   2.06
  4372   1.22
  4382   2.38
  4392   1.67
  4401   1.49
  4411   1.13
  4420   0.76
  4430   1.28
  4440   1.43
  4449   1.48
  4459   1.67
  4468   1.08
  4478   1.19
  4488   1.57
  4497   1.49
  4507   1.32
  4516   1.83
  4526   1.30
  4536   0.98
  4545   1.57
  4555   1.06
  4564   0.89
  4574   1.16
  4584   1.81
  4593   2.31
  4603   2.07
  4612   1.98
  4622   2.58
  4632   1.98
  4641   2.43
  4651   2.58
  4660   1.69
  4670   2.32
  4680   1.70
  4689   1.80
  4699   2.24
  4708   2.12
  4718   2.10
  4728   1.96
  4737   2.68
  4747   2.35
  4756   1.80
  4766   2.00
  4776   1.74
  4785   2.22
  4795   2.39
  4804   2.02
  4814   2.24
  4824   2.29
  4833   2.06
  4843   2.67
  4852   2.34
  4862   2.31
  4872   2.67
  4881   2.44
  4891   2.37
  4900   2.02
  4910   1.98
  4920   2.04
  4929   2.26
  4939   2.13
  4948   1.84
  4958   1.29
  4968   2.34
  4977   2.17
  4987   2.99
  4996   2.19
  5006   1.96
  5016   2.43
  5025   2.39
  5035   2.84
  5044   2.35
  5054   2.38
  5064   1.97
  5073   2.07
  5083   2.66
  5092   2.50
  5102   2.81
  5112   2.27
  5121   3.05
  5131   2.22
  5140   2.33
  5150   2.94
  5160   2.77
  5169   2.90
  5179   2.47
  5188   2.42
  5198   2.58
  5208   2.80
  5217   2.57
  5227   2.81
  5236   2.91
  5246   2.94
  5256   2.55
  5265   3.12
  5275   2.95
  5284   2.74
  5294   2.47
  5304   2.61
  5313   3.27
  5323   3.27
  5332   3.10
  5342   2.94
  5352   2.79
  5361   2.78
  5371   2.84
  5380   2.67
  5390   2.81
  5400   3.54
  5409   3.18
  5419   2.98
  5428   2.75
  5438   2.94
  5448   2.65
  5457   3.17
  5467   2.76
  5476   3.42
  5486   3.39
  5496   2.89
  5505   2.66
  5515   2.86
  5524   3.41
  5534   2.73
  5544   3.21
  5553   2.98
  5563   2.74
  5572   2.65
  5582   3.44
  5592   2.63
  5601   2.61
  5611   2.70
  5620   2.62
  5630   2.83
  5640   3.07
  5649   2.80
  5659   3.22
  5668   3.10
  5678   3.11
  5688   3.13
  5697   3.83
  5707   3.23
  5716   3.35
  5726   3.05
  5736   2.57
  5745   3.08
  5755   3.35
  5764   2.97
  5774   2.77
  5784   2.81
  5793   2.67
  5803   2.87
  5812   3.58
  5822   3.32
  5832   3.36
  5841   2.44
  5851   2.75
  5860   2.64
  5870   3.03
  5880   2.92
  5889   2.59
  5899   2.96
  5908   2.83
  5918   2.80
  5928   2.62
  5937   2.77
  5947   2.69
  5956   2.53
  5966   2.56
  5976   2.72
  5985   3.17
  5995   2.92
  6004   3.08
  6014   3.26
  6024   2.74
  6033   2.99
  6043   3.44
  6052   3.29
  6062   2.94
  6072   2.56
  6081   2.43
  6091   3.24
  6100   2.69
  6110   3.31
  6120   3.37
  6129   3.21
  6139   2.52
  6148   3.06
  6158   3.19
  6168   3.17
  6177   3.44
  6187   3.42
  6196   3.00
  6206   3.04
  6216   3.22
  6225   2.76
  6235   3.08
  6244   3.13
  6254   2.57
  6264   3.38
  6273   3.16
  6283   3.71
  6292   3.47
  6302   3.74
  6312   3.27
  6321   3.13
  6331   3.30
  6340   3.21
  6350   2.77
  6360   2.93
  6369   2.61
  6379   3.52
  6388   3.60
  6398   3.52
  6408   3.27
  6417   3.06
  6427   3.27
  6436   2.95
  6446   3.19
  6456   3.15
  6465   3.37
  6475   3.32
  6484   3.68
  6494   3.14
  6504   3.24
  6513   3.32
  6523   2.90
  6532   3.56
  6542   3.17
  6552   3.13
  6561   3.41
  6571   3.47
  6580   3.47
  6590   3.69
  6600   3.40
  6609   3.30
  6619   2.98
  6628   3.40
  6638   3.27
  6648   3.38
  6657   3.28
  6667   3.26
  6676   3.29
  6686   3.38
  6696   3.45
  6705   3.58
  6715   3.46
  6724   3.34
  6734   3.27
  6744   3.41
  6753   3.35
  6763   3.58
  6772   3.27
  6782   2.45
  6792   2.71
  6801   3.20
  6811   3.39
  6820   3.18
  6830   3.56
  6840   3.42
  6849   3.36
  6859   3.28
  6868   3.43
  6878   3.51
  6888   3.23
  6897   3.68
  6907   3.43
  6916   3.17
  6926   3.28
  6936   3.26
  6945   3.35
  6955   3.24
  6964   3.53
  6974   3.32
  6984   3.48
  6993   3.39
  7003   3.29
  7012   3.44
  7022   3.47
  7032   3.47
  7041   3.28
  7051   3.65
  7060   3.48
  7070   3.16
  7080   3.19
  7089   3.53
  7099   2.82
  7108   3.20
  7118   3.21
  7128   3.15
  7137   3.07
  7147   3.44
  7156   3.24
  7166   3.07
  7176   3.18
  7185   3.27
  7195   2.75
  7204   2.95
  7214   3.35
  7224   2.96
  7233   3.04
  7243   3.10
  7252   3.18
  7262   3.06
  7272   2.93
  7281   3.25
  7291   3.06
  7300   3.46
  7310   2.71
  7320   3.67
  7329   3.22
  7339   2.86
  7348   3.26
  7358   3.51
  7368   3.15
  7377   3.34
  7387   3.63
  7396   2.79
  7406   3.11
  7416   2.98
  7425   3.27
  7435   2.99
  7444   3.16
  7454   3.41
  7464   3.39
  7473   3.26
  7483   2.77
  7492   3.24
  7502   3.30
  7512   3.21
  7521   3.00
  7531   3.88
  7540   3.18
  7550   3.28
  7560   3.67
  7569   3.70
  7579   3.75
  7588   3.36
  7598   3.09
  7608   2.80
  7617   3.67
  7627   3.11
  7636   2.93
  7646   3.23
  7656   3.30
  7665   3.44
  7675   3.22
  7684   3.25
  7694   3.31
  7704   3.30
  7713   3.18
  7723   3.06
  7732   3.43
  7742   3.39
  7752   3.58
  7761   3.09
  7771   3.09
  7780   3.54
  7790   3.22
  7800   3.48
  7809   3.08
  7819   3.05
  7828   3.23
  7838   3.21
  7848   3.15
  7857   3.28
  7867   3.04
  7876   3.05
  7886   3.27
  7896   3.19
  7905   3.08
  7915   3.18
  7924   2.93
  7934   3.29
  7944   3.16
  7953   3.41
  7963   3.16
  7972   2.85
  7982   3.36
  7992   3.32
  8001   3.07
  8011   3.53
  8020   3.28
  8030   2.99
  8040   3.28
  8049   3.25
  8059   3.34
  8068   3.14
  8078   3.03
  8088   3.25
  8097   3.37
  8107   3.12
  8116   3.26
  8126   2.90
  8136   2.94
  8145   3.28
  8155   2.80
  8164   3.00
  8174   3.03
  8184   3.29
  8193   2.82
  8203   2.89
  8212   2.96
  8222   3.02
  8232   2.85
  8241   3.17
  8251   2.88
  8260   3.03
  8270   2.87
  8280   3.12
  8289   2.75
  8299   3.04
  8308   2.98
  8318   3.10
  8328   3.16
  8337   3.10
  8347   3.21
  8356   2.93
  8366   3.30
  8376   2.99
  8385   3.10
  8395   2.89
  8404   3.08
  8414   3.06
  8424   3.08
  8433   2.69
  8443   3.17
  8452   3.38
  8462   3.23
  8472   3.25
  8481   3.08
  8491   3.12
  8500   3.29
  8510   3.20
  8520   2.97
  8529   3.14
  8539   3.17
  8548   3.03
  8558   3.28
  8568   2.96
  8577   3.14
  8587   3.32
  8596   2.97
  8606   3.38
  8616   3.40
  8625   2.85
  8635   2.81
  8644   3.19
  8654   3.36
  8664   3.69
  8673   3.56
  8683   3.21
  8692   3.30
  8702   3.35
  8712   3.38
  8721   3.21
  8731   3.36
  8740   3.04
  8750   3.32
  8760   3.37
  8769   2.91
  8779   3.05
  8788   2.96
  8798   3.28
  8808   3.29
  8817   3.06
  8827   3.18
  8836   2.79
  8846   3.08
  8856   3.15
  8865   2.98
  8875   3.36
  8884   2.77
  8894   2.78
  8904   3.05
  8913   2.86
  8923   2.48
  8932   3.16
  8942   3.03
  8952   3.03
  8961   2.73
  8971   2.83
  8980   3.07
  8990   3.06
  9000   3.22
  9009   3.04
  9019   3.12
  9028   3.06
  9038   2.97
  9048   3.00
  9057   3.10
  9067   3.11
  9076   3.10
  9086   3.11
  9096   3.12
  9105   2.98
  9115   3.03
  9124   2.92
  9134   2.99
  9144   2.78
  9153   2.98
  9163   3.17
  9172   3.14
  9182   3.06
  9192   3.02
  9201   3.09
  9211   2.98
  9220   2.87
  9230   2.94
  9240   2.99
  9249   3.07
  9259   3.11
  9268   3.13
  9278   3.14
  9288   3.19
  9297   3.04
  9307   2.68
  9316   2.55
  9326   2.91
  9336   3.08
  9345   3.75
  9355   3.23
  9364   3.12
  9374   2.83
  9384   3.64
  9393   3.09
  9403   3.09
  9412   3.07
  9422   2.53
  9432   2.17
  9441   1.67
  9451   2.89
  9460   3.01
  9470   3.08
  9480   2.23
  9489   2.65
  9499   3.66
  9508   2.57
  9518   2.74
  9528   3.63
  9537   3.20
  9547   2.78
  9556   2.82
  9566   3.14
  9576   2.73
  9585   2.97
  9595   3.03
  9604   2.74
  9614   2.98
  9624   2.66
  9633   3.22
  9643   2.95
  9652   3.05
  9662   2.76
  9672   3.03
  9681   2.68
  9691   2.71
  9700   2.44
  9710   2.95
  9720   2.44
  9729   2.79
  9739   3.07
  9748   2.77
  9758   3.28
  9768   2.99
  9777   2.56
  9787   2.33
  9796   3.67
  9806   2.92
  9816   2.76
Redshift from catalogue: 0.151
